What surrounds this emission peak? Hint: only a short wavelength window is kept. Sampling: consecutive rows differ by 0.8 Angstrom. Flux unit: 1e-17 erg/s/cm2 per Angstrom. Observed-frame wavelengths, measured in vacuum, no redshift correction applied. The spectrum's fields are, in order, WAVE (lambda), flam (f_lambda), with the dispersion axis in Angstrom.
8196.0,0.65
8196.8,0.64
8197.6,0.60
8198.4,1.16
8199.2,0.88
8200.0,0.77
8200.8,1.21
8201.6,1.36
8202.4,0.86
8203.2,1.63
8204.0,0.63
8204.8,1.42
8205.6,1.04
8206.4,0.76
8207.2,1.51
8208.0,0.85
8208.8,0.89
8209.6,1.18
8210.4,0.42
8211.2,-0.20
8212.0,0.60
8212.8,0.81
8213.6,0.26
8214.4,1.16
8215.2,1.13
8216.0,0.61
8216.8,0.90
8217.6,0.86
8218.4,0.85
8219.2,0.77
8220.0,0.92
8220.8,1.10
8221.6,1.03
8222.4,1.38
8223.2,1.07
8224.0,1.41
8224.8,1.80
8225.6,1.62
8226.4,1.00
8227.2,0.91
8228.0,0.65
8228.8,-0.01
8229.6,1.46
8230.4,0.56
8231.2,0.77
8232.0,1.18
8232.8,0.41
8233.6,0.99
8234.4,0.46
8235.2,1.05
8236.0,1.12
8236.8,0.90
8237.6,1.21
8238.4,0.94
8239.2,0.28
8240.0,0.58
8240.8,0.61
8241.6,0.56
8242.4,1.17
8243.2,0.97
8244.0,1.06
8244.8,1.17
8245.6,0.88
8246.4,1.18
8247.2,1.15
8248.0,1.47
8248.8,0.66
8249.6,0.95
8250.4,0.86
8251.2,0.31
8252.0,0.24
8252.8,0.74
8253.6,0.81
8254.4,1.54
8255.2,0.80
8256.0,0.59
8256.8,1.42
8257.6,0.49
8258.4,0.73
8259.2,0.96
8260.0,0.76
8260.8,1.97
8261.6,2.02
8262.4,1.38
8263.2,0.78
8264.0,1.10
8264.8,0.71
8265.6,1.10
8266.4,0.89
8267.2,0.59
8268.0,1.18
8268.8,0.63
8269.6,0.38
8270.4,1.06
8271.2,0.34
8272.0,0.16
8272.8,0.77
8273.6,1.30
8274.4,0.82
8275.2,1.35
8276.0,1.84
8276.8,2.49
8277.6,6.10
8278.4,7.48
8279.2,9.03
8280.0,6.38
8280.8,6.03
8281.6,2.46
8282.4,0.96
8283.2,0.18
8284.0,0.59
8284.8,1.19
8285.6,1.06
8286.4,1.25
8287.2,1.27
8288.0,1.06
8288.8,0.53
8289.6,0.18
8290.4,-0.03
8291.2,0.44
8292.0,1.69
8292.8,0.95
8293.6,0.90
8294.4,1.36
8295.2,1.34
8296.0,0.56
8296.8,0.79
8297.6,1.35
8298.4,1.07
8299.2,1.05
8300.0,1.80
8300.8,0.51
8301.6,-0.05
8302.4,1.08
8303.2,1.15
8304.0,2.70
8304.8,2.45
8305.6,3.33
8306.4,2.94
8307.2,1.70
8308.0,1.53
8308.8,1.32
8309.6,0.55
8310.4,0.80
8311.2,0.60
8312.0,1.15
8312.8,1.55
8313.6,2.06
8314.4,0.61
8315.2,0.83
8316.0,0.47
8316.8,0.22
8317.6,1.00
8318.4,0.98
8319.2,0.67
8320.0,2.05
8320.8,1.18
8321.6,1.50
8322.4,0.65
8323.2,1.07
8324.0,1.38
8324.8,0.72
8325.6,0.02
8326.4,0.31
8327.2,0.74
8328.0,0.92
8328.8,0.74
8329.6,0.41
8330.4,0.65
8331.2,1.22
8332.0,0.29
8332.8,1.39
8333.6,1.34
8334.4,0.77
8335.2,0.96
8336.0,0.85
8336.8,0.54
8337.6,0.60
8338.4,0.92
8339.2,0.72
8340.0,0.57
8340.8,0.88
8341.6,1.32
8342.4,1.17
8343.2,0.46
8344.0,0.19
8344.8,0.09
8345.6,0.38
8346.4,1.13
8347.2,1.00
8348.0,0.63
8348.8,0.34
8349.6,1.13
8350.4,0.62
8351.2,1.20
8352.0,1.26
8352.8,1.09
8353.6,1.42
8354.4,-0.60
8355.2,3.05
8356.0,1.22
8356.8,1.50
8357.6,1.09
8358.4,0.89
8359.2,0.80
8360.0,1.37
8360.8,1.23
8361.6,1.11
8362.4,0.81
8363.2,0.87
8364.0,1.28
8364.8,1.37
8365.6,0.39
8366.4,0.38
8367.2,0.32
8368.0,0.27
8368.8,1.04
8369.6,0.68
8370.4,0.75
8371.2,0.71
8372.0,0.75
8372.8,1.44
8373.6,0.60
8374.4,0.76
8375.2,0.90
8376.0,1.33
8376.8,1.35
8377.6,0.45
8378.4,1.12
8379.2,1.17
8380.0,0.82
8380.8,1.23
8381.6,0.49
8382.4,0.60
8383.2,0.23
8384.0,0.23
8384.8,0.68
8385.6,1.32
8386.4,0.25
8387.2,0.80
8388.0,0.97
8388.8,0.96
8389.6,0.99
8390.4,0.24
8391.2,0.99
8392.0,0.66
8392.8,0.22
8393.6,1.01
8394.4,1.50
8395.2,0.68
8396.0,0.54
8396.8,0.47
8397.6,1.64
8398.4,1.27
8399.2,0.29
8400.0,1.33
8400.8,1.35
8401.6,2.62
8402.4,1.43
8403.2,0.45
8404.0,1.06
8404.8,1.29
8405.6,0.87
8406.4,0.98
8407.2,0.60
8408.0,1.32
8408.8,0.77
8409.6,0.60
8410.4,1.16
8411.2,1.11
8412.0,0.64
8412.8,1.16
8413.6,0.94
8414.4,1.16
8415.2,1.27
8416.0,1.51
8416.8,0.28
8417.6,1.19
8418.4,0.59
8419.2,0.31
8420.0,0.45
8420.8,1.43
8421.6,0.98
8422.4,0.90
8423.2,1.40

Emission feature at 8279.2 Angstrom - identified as Halpha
